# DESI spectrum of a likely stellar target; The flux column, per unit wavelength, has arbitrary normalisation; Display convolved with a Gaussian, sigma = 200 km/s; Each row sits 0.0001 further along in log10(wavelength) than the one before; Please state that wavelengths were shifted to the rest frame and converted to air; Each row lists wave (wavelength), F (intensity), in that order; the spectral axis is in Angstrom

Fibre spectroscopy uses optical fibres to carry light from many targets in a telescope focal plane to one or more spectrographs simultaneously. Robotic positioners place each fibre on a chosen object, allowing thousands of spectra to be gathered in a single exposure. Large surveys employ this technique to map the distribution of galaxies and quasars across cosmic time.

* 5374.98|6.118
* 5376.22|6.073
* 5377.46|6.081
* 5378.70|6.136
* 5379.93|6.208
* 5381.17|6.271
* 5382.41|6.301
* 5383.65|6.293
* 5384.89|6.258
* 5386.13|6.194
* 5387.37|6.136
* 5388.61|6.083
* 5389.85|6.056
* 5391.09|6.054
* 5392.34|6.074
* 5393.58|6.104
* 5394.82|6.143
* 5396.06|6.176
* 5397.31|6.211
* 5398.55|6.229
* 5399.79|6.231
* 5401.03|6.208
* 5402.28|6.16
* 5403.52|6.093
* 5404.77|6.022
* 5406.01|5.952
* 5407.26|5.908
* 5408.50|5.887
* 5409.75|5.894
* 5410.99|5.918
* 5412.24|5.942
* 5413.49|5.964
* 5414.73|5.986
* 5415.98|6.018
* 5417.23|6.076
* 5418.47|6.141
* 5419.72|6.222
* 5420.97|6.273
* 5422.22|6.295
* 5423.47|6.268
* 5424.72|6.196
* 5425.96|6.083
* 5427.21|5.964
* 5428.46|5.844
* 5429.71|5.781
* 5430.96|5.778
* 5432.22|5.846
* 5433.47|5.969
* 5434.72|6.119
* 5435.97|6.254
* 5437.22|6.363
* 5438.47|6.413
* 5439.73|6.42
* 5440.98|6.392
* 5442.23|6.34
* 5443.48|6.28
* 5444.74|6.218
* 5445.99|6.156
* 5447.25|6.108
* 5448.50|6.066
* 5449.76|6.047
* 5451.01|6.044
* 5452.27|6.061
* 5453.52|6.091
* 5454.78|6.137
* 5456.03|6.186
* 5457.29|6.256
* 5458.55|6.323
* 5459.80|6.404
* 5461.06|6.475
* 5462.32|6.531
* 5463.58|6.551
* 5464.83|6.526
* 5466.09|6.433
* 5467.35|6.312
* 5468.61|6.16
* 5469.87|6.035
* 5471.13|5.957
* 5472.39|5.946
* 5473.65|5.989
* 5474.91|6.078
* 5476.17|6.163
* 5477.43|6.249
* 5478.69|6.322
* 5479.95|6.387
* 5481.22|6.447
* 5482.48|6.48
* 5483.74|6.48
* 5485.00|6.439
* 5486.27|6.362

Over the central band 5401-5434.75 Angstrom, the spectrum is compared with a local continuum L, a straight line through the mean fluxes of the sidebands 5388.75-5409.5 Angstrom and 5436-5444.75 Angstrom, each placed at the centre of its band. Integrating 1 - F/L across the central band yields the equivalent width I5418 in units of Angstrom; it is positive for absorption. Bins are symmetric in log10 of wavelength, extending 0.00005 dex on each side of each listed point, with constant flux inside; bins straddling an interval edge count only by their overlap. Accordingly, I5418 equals 0.99 Angstrom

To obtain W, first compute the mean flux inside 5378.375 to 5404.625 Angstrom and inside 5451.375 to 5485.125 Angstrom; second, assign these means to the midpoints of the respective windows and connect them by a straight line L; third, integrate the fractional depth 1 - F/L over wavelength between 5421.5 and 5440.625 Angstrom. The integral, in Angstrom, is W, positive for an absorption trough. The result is 0.34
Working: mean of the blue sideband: 6.17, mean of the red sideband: 6.27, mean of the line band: 6.11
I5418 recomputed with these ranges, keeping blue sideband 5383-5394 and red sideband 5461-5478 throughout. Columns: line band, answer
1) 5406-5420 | 0.4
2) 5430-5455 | 0.2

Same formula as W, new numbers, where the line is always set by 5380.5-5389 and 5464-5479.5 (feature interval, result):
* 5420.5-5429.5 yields 0.14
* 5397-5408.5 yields 0.22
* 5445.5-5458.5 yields 0.16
